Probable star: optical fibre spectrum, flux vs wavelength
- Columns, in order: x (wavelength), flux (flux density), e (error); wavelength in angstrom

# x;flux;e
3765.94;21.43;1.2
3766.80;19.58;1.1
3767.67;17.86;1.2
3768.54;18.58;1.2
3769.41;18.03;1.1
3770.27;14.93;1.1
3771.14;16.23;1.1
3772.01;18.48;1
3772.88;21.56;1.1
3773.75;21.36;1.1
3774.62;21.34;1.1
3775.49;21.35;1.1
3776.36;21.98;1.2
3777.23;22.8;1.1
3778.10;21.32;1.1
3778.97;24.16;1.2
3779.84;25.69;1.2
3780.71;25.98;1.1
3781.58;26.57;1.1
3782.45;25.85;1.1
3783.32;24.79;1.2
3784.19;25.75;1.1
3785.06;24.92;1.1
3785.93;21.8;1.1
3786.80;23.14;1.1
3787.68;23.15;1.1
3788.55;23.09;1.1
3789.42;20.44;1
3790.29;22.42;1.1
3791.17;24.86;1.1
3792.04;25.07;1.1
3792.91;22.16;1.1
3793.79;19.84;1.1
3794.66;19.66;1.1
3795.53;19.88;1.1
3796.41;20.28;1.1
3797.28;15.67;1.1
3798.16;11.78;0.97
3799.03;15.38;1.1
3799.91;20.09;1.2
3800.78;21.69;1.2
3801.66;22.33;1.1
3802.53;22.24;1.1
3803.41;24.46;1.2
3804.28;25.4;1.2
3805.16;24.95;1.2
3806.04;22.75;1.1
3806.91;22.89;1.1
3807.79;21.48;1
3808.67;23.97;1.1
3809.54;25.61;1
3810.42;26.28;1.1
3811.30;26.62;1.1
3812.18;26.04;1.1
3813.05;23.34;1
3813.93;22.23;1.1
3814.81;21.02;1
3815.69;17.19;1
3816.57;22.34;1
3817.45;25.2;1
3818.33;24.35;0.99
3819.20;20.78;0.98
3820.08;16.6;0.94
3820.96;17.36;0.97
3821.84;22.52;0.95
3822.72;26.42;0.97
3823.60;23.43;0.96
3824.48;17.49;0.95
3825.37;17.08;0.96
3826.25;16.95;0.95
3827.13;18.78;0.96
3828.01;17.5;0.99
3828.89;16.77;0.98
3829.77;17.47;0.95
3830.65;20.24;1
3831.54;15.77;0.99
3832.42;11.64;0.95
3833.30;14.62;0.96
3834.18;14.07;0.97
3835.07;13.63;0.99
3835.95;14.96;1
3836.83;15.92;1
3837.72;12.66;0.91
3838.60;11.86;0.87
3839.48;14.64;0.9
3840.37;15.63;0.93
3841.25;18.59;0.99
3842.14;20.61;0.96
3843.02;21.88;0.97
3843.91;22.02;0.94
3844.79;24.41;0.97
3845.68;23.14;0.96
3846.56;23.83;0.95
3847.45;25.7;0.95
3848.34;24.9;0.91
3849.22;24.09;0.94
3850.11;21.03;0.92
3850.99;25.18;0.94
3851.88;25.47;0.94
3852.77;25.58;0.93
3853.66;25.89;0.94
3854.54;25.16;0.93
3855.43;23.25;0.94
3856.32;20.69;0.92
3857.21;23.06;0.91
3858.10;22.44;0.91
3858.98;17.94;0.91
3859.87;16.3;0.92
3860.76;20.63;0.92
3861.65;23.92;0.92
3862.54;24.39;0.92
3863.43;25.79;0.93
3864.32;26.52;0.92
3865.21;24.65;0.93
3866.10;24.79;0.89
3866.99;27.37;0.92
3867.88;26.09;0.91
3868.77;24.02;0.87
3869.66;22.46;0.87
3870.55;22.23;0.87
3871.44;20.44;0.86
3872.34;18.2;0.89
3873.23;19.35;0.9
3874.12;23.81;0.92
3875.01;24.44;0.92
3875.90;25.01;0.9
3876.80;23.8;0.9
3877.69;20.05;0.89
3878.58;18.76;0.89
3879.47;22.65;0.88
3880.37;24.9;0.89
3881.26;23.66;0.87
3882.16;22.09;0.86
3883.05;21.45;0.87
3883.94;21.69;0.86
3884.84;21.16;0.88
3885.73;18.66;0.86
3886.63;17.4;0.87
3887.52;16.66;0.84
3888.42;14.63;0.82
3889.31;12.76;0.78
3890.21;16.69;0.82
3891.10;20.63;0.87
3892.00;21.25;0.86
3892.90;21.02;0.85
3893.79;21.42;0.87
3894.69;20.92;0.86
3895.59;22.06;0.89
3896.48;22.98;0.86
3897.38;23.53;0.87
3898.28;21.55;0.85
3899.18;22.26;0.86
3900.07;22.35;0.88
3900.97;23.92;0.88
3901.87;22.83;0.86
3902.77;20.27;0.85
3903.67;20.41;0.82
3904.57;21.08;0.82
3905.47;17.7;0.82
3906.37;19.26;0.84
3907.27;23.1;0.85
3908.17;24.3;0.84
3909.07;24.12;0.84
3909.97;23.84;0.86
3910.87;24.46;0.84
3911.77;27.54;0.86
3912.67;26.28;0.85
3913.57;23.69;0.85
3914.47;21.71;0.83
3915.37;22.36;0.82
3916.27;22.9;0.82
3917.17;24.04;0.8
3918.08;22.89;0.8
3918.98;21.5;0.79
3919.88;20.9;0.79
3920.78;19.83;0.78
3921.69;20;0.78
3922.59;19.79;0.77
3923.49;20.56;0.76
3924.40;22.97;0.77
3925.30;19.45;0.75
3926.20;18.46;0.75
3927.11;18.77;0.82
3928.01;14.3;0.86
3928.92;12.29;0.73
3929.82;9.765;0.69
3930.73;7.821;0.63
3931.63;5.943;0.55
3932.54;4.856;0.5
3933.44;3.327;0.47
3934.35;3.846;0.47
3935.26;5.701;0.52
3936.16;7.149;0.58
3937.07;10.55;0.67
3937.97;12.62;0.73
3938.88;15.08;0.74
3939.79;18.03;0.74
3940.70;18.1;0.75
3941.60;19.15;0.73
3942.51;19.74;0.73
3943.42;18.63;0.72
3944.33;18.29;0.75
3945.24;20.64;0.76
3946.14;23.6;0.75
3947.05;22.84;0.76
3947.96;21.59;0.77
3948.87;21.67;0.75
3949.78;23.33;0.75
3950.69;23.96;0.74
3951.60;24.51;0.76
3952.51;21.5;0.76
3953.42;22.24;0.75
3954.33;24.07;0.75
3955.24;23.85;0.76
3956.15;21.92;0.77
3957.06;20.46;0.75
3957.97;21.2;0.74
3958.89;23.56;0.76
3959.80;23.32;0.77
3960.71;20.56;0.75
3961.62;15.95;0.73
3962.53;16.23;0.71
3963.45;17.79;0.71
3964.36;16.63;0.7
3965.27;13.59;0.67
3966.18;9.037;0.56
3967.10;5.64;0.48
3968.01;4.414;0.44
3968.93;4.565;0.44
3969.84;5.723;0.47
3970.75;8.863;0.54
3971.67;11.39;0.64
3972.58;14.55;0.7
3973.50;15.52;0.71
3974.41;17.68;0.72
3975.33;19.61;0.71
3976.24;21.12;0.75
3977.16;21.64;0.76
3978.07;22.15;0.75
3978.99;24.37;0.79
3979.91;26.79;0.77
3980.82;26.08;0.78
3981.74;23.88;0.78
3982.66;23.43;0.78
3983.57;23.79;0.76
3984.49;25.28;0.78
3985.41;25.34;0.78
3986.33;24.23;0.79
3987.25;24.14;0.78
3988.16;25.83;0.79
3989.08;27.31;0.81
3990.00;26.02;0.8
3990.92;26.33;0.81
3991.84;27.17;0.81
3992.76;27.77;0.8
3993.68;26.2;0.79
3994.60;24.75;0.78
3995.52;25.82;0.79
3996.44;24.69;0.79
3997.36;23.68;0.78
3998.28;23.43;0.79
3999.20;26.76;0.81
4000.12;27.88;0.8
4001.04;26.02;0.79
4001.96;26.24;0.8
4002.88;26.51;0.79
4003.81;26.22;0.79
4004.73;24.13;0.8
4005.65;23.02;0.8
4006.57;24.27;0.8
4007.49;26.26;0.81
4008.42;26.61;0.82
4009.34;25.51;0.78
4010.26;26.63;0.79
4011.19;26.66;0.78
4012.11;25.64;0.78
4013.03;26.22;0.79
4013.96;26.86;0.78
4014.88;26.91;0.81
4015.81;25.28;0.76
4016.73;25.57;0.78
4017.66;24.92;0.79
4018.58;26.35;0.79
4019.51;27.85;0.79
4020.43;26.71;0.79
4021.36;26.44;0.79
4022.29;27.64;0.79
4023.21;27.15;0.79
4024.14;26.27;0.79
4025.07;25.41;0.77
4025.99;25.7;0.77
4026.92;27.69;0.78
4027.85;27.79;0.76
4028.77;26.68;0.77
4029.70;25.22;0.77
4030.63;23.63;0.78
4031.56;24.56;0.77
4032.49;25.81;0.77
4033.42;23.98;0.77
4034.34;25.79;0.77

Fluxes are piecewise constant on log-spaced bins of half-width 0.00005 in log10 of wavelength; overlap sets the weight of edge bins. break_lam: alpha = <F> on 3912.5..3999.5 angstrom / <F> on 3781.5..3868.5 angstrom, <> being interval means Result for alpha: 0.90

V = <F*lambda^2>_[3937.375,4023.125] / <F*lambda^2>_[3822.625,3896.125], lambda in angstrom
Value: 1.1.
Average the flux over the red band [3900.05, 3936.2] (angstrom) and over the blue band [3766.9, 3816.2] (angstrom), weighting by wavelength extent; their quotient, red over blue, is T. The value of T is 0.84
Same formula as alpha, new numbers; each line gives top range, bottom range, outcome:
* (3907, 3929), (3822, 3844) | 1.26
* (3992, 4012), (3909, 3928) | 1.17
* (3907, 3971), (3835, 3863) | 0.85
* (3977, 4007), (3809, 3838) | 1.29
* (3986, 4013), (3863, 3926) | 1.18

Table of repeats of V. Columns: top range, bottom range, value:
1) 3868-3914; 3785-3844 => 1.12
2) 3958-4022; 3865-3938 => 1.19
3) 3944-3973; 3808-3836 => 0.95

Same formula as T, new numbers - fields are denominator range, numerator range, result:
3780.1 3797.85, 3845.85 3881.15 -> 1.02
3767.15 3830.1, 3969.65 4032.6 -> 1.13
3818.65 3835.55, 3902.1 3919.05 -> 1.27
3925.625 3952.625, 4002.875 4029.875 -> 1.69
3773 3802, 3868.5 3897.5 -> 0.95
